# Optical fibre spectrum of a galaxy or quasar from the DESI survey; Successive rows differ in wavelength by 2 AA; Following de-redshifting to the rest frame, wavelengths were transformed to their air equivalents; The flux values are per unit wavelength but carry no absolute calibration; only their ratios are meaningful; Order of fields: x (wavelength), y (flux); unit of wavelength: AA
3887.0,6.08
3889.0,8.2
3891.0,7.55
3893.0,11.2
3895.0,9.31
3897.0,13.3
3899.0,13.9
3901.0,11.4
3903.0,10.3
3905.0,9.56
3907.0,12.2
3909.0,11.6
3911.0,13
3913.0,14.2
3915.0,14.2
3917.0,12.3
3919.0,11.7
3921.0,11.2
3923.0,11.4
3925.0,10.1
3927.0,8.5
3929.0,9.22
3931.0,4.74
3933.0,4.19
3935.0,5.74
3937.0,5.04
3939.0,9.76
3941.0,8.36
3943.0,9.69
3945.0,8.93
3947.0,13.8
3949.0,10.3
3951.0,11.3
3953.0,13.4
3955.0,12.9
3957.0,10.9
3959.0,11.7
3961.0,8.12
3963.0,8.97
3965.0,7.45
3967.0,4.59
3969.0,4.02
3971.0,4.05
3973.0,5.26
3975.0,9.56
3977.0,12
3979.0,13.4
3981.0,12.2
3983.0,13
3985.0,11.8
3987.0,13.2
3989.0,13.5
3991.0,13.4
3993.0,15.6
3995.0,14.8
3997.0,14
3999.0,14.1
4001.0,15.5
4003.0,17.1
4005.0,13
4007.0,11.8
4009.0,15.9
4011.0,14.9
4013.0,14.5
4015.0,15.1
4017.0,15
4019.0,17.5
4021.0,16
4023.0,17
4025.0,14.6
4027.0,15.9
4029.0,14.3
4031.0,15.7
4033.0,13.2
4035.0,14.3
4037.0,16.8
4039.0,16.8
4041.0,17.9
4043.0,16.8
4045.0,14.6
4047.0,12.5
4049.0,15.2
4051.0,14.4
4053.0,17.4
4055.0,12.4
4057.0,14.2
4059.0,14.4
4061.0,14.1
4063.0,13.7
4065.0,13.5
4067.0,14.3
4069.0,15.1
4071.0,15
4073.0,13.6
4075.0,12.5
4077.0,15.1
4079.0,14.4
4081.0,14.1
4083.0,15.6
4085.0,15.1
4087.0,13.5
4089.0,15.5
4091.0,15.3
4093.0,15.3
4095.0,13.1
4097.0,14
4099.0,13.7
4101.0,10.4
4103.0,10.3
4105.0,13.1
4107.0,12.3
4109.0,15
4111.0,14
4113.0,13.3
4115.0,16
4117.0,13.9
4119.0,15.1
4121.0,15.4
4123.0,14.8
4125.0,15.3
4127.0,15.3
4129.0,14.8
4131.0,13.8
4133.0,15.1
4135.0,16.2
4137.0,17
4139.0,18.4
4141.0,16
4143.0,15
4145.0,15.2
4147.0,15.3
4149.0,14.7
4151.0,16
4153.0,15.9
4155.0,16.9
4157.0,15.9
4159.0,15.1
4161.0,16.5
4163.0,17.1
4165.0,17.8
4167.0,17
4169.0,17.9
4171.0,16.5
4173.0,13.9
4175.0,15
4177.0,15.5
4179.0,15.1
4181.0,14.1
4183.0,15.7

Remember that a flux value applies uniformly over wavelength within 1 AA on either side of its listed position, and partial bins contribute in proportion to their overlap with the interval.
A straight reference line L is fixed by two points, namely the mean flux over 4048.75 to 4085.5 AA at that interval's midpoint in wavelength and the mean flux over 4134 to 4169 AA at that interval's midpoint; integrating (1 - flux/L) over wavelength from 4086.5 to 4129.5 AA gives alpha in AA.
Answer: 3.5 AA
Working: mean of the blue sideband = 14.4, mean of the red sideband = 16.3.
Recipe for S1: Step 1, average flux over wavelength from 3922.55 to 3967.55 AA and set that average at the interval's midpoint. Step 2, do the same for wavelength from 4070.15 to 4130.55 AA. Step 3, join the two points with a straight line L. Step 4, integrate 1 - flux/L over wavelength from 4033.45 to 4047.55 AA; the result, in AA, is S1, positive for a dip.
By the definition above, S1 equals -4.0 AA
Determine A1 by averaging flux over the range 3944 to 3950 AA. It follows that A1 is 11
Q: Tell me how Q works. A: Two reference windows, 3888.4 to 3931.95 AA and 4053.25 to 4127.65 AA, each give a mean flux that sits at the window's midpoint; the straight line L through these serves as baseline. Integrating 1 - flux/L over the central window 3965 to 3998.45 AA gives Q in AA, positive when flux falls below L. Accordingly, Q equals 3.8 AA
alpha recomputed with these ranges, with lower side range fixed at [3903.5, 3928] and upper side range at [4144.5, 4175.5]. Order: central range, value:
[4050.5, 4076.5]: 0.19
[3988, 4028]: -4.93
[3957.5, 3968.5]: 3.86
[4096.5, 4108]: 2.14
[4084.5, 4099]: 0.36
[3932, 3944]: 4.90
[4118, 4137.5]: 0.32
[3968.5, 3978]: 4.16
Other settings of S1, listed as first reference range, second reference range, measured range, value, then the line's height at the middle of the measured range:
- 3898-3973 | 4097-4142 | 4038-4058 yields -4.1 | 12.7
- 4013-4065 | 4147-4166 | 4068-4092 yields 1.4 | 15.5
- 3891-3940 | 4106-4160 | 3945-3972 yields 4.5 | 11.3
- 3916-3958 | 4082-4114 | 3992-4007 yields -4.6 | 11.3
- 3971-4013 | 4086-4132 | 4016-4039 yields -3.8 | 13.3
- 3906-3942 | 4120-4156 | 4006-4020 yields -3.1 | 12.3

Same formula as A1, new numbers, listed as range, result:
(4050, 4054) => 15.9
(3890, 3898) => 10.3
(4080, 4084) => 14.8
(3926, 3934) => 6.66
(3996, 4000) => 14.1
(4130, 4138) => 15.5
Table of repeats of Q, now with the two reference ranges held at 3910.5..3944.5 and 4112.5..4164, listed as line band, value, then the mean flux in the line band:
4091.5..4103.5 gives 1.1 AA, 13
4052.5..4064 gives -0.8 AA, 14.2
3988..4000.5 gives -3.1 AA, 14.3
